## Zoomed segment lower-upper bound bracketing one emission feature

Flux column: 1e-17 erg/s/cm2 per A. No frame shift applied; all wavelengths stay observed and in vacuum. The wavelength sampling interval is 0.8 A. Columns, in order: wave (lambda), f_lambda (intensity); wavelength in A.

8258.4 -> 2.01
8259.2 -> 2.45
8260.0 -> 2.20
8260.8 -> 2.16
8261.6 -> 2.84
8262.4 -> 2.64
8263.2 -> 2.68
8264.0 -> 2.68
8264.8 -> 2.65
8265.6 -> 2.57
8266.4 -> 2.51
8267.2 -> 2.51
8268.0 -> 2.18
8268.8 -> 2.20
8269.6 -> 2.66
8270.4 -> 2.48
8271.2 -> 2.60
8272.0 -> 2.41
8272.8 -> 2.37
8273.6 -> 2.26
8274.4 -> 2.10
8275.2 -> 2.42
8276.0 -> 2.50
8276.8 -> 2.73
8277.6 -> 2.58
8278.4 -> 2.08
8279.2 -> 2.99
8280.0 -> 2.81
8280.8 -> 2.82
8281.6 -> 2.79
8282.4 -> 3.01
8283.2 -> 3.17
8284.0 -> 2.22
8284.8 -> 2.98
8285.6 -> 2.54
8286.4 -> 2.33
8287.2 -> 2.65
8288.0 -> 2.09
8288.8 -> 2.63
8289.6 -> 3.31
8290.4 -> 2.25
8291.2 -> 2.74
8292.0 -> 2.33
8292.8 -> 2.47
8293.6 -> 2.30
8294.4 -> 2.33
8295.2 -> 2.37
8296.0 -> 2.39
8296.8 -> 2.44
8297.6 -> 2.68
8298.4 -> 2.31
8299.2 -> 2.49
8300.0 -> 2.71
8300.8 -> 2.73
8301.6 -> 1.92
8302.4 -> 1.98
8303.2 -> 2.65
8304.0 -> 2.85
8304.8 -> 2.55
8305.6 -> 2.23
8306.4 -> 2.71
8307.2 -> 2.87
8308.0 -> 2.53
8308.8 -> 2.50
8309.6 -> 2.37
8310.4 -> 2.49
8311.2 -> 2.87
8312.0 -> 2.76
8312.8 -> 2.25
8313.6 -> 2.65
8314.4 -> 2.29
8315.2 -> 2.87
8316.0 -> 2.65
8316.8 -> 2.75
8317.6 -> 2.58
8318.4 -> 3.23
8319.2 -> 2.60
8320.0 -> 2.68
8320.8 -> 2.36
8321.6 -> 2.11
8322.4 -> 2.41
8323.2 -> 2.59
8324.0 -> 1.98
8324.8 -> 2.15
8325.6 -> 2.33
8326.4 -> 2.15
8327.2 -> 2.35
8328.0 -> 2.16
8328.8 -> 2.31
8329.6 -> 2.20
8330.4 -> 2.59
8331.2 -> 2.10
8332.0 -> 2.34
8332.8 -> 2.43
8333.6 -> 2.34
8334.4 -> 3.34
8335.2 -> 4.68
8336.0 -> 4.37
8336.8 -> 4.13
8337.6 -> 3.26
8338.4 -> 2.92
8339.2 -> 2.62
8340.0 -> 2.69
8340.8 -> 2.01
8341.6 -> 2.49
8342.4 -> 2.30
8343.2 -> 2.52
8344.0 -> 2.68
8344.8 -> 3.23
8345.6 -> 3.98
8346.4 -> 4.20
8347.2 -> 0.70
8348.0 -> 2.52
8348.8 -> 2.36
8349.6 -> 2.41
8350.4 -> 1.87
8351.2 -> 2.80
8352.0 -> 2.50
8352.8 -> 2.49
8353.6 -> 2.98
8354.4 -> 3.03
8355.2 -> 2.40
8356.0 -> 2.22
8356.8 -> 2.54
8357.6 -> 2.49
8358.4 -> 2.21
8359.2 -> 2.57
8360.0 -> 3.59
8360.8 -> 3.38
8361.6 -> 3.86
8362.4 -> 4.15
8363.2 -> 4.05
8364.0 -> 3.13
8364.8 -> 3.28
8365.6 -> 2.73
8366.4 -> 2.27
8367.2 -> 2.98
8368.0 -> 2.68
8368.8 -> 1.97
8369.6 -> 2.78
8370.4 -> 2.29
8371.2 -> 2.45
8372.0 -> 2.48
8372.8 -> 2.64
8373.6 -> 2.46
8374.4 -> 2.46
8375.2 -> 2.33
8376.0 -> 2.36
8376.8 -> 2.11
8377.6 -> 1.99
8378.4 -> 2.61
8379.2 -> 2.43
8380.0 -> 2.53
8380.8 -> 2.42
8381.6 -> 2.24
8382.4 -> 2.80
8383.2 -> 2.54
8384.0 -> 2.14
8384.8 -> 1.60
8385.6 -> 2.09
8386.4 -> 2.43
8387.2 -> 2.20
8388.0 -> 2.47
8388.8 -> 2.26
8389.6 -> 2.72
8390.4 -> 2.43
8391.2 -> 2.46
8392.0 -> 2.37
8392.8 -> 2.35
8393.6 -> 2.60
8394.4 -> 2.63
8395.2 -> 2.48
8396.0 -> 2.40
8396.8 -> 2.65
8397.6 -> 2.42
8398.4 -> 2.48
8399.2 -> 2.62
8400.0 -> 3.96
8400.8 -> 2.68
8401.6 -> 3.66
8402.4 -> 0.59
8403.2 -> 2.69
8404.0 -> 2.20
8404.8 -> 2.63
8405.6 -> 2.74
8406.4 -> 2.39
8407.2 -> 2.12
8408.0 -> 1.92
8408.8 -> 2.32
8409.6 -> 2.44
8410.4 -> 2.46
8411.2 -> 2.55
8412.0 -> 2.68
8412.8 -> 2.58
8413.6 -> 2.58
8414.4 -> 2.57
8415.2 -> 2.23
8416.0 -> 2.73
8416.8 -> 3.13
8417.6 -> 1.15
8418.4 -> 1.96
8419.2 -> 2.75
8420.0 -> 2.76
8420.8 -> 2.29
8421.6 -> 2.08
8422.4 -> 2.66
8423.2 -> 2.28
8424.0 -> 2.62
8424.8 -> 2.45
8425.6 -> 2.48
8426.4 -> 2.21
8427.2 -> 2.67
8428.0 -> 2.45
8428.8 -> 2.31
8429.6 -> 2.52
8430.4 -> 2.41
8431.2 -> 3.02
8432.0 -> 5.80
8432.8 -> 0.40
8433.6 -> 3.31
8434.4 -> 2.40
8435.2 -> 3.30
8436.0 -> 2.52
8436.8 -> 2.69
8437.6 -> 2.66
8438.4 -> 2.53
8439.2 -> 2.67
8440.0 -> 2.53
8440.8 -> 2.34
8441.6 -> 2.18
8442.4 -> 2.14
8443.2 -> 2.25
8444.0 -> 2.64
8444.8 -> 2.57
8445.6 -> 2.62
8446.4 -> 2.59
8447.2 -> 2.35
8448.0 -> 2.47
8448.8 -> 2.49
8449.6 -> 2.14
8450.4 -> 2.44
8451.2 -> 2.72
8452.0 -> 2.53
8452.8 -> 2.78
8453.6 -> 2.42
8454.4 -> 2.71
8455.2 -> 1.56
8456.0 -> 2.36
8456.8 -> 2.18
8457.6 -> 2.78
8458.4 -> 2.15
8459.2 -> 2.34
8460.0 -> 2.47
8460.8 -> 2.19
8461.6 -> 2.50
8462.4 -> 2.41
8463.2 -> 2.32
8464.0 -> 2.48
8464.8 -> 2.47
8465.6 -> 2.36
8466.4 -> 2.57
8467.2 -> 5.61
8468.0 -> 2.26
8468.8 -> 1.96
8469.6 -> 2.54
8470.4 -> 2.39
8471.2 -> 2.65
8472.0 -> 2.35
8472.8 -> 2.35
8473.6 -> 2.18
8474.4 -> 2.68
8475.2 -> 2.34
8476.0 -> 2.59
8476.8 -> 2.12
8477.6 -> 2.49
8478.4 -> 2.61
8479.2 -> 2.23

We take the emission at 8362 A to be [N II] 6583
